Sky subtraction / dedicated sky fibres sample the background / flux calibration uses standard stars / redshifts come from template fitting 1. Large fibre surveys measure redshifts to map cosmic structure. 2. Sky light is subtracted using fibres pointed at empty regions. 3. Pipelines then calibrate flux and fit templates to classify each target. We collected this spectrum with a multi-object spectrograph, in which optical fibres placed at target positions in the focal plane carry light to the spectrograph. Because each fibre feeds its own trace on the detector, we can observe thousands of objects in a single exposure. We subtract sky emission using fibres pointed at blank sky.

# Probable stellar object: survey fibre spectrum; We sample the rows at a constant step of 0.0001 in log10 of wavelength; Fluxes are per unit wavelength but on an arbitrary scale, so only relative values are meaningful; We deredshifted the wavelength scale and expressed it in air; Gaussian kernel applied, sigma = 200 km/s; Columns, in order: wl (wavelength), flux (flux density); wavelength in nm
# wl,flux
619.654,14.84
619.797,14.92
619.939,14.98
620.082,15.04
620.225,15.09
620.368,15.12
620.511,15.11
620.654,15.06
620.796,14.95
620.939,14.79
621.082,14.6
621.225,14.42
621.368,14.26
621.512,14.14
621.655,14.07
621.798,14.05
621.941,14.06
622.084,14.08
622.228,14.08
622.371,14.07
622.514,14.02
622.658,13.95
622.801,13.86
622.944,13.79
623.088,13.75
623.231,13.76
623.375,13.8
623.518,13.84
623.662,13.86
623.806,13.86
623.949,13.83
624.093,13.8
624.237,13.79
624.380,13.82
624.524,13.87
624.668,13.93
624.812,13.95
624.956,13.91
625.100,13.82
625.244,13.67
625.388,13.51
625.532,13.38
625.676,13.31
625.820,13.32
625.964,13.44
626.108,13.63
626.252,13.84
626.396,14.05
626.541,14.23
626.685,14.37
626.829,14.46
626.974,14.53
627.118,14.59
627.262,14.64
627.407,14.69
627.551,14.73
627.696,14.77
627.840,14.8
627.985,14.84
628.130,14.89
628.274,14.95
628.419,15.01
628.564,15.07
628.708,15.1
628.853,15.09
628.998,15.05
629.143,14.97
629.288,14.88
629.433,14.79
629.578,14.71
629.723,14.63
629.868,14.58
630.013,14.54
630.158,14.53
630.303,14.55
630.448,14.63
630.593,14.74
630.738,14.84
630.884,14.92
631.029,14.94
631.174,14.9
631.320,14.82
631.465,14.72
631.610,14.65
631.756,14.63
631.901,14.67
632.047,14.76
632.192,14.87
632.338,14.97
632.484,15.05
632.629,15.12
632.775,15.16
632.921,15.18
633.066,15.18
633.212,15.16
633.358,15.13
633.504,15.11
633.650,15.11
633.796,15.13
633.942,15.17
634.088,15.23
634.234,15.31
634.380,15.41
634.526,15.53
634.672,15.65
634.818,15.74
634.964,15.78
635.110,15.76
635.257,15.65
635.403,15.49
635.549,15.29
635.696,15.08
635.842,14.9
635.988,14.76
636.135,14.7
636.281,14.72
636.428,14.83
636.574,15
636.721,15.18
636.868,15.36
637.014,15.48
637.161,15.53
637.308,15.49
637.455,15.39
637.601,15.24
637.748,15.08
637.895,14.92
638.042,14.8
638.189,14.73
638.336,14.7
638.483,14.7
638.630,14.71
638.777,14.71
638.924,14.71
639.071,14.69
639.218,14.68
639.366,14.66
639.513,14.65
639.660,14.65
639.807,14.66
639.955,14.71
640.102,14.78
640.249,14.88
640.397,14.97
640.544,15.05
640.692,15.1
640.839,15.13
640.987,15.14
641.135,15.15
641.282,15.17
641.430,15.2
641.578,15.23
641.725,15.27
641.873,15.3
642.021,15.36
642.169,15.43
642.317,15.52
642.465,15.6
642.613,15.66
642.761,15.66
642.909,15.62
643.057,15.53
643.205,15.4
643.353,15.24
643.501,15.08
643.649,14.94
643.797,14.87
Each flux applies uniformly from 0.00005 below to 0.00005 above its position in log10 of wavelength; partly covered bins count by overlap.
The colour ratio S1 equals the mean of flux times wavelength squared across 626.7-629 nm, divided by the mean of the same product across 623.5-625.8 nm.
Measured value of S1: 1.1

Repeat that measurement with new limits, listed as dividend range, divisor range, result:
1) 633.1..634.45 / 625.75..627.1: 1.11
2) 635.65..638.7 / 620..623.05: 1.10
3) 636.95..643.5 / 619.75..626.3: 1.13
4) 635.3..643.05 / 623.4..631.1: 1.09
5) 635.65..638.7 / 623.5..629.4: 1.09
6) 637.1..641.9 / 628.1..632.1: 1.04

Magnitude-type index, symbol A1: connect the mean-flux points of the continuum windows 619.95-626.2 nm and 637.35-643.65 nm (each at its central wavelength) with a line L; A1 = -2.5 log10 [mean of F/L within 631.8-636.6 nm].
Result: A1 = -0.034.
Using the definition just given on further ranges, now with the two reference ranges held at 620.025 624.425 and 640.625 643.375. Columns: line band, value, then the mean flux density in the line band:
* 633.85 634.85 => -0.04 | 15.4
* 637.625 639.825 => 0.03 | 14.7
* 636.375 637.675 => -0.02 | 15.3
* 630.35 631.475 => -0.01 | 14.8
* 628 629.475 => -0.03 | 15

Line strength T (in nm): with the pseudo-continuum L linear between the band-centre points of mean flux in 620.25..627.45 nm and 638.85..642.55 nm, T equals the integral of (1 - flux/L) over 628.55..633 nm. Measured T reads -0.11 nm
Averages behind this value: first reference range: 14.1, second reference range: 15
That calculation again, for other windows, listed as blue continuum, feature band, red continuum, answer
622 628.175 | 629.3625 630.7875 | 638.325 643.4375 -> -0.03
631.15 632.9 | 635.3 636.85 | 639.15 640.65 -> -0.02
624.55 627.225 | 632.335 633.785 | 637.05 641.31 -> -0.07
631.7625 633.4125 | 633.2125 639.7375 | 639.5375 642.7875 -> -0.01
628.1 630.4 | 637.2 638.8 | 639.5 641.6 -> 0.00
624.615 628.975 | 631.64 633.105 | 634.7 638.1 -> -0.01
